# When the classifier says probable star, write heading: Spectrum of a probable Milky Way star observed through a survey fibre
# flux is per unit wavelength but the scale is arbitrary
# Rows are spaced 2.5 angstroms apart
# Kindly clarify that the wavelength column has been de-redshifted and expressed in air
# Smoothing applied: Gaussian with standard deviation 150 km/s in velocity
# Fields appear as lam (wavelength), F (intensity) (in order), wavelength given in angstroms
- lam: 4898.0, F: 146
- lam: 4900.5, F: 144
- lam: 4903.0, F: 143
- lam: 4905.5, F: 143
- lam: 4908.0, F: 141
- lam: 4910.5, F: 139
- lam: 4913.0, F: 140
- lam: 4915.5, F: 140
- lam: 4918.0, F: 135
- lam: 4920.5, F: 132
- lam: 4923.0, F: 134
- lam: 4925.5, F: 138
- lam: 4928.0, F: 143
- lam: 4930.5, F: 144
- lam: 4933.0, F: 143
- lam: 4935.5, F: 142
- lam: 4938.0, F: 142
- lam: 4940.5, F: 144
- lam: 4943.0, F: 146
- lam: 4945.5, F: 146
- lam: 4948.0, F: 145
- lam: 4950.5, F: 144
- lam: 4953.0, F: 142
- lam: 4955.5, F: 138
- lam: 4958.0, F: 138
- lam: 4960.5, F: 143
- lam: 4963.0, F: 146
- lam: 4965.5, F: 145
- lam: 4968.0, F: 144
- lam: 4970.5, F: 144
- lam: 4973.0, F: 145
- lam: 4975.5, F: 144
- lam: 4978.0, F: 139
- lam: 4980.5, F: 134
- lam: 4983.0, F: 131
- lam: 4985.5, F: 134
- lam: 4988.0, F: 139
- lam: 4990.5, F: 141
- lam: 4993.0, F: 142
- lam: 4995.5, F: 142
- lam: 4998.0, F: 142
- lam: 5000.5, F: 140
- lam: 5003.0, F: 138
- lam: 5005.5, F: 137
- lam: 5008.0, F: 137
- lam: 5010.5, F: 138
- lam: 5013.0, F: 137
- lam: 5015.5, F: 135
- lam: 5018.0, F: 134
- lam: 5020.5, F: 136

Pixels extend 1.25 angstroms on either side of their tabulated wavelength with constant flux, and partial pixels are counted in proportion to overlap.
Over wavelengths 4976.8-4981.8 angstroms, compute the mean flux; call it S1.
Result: 136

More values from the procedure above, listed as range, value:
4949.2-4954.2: 143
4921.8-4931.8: 140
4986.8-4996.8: 141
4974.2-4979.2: 142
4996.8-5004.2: 140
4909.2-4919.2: 139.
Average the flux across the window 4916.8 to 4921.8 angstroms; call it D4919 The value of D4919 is 133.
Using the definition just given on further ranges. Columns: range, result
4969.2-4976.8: 144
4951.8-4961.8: 140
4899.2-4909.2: 143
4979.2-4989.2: 134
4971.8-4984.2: 139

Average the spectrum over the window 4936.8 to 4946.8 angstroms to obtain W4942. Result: 145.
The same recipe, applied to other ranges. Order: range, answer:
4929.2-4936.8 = 143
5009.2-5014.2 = 138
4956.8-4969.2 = 143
